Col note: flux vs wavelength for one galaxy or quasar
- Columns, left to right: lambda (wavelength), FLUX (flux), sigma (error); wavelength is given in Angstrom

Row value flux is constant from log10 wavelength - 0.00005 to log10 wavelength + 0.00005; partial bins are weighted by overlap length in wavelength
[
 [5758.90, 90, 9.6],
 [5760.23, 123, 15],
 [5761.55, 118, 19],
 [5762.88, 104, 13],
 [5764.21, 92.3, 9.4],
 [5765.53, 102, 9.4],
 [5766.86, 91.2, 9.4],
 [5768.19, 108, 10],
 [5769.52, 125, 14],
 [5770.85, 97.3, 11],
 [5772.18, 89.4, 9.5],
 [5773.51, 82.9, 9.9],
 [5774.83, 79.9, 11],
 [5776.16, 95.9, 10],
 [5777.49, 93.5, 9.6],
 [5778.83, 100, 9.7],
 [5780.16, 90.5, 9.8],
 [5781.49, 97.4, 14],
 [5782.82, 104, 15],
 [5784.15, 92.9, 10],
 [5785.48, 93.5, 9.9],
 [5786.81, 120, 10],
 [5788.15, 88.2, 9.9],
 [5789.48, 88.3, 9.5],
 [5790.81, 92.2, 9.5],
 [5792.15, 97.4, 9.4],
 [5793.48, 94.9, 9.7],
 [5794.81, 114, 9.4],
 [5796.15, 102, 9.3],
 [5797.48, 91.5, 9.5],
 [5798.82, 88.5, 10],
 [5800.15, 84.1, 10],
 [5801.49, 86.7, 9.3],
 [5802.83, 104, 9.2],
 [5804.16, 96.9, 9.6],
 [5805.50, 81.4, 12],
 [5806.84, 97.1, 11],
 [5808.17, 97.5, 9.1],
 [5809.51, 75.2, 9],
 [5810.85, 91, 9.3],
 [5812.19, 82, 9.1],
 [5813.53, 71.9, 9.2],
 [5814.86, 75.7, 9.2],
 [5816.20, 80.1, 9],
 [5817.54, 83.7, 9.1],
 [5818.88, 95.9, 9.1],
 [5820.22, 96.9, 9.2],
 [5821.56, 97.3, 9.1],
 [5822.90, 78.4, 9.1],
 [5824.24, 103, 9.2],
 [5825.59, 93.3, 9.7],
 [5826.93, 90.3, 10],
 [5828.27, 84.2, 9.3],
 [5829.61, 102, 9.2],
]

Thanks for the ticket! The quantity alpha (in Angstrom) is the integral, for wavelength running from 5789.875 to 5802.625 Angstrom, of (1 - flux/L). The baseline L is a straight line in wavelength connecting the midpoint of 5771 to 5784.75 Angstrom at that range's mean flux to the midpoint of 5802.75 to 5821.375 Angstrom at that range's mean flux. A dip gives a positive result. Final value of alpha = -0.7 Angstrom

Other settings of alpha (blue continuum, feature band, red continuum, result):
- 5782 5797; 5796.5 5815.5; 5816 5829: 1.4 Angstrom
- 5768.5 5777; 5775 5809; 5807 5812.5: -1.4 Angstrom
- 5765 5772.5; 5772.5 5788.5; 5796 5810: 0.6 Angstrom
